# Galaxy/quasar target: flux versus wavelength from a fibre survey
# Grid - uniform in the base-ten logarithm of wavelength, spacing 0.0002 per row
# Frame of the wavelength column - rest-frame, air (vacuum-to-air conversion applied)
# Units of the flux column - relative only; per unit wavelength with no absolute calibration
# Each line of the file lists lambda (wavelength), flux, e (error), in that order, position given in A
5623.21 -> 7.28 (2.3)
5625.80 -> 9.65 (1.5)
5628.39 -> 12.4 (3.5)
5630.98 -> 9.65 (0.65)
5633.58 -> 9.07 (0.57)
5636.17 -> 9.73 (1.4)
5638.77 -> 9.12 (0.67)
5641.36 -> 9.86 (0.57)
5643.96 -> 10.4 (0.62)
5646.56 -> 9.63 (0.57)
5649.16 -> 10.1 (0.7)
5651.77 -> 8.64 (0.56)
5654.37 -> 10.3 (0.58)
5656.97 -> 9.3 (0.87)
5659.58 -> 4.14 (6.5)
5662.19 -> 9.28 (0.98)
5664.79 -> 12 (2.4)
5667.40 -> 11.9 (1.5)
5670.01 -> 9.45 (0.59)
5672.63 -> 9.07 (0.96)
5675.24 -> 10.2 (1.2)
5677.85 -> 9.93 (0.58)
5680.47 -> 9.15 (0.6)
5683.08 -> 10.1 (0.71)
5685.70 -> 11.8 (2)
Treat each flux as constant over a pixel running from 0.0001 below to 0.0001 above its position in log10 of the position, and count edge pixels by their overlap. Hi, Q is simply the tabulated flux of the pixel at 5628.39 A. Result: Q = 12.4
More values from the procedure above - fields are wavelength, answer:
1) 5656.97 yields 9.3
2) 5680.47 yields 9.15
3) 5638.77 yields 9.12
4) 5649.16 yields 10.1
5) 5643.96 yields 10.4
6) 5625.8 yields 9.65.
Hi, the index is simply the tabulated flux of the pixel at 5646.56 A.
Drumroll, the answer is 9.63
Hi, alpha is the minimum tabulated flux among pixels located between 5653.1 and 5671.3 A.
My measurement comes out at 4.14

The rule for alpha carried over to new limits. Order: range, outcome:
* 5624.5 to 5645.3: 9.07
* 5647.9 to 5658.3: 8.64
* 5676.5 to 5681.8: 9.15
